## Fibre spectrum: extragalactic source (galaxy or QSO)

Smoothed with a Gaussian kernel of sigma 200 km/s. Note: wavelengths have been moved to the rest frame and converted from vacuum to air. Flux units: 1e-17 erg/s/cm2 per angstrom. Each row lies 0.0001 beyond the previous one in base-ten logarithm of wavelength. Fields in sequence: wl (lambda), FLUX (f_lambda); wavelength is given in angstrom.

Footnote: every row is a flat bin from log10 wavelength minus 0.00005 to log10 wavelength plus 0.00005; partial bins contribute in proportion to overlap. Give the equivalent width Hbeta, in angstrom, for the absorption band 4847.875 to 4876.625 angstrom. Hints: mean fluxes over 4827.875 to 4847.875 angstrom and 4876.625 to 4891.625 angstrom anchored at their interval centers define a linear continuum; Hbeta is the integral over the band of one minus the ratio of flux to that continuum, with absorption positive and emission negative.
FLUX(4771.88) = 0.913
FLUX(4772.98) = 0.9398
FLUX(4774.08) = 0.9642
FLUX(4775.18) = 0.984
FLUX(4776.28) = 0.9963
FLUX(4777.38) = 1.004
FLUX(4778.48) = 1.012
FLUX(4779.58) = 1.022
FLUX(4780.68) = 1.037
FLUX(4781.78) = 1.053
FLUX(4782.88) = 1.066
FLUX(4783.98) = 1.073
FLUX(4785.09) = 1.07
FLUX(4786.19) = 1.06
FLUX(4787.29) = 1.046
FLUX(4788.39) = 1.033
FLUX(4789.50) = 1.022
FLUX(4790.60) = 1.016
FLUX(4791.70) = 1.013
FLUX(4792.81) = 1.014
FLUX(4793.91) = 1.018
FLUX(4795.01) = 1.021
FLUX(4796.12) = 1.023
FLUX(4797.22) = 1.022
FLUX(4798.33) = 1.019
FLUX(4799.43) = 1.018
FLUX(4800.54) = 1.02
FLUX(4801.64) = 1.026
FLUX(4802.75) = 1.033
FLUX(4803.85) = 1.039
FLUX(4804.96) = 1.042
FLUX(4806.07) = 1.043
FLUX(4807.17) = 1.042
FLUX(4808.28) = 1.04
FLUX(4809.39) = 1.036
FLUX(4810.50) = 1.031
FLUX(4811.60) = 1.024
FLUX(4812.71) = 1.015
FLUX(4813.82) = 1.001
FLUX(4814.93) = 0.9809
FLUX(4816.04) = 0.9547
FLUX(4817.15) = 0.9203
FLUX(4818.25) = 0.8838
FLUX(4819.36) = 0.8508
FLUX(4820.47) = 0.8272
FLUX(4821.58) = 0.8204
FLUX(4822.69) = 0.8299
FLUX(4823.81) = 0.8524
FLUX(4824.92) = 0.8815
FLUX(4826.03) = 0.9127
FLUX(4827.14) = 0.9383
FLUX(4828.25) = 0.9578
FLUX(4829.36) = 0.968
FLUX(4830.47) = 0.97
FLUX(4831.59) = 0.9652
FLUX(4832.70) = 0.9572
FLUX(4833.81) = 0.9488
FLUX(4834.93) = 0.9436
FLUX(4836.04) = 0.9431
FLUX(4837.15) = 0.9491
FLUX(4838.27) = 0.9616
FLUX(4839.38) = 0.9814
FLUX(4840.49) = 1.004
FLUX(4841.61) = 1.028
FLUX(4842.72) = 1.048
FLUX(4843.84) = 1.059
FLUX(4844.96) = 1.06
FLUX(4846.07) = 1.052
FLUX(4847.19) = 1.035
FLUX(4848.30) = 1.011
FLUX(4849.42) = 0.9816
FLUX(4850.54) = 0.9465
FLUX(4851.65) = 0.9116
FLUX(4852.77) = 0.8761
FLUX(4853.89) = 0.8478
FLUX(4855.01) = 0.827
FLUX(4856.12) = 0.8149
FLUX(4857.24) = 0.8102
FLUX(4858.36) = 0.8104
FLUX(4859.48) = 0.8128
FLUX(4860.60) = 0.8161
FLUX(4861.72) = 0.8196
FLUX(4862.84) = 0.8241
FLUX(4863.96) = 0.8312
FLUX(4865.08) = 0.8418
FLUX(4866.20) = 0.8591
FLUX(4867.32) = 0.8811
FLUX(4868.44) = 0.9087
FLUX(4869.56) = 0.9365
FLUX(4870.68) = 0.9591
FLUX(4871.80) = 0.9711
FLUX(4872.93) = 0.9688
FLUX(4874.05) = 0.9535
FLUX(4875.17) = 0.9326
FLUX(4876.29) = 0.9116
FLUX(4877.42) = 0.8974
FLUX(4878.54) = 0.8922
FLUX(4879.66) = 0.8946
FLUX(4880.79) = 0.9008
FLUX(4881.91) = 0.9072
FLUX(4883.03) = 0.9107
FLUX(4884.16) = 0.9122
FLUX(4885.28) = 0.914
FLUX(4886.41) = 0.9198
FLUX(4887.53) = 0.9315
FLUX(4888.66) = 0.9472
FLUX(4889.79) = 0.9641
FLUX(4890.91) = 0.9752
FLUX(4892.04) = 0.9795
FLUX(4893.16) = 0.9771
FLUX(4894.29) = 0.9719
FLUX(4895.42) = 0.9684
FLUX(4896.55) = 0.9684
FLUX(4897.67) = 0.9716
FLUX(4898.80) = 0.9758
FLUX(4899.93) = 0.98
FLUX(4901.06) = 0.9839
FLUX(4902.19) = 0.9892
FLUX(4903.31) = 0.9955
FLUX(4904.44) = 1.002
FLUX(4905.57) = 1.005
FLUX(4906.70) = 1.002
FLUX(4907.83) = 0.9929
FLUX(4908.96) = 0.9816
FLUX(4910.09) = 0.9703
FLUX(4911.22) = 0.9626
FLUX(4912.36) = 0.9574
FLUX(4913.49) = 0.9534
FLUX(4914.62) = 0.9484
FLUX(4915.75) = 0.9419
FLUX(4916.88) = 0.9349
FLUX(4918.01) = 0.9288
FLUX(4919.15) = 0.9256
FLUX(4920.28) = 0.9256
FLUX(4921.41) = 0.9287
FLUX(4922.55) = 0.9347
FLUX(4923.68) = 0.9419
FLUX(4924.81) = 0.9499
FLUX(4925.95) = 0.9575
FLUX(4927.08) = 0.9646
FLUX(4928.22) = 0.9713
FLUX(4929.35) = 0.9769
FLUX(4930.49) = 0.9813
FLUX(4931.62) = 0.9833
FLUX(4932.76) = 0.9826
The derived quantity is 2.0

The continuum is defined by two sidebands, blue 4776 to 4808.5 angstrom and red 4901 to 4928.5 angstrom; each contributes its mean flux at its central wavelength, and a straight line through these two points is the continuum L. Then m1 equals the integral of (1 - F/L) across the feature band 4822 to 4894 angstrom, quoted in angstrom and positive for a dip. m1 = 5.0 angstrom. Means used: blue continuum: 1.03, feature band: 0.925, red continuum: 0.961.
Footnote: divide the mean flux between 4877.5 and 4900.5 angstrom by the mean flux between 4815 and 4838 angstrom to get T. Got 1.0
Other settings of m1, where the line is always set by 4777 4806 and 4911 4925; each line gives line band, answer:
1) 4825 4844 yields 0.61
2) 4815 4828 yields 1.61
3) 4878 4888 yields 0.59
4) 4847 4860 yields 1.33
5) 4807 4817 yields 0.08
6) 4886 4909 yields -0.50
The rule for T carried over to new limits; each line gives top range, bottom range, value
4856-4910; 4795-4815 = 0.90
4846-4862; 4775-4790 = 0.86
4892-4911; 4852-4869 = 1.17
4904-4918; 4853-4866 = 1.17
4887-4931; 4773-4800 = 0.94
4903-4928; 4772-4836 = 0.97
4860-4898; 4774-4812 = 0.89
